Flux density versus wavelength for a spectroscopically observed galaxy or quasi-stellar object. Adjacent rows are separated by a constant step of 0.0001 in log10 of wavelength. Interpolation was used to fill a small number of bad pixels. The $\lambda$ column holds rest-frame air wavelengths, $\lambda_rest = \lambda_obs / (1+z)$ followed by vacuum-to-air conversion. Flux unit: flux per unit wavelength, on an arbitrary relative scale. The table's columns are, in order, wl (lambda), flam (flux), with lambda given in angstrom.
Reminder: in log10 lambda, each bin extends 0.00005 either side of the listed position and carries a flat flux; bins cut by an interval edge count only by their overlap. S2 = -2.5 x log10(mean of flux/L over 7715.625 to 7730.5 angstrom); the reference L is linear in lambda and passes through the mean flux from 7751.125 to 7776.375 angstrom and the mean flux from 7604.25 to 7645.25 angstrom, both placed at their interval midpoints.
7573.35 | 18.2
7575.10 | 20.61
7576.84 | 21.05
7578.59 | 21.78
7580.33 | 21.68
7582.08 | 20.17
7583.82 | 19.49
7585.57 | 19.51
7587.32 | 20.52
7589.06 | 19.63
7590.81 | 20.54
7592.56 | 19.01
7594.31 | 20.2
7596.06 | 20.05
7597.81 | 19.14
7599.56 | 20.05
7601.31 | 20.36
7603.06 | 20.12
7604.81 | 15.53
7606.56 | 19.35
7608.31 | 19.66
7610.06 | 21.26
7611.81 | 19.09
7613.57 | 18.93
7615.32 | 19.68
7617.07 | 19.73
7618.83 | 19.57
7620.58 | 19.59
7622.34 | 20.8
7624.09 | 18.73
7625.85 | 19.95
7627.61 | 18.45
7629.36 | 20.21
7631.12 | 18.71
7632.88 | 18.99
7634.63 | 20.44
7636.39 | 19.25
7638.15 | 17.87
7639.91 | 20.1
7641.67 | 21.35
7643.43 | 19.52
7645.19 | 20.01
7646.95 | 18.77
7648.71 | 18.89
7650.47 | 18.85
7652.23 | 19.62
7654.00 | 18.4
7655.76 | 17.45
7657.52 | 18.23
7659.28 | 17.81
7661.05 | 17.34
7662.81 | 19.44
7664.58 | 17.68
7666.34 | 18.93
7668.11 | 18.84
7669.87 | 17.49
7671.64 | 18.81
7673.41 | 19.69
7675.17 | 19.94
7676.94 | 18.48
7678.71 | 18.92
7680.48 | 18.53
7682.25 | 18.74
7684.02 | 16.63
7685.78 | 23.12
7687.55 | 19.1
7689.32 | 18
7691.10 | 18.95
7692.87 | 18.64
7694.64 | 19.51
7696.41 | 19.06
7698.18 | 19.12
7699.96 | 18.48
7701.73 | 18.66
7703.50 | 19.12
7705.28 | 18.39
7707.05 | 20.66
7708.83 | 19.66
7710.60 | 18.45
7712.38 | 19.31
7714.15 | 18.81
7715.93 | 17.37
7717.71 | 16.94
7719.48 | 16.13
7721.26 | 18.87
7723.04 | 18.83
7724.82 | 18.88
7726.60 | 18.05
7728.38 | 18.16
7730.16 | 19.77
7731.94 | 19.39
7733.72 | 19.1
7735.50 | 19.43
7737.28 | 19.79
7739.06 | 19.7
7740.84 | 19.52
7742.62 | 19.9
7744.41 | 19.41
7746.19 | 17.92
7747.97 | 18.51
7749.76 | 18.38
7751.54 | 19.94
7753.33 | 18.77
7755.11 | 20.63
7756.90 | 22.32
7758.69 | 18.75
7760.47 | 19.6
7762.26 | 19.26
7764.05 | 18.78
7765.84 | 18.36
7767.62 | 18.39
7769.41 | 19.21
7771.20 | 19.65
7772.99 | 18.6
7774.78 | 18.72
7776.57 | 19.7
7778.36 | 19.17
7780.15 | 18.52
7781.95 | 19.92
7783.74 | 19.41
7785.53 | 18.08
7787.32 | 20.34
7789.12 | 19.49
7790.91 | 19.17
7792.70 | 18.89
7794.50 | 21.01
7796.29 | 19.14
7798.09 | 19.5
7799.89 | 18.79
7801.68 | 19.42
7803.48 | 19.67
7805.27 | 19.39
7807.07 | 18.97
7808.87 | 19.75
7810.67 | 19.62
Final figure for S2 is 0.08 mag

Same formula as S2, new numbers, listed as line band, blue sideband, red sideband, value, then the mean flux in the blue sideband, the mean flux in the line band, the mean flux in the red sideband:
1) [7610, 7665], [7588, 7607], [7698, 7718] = 0.00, 19.5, 19.2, 18.8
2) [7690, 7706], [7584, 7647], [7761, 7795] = 0.03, 19.6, 18.9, 19.2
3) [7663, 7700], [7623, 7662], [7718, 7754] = 0.00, 19.1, 18.9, 18.9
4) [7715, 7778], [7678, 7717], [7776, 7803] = 0.01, 19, 19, 19.4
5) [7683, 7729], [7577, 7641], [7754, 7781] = 0.04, 19.7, 18.7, 19.3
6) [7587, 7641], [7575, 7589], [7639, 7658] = 0.02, 20.6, 19.5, 19.2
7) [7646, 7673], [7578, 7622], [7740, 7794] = 0.06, 19.8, 18.5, 19.3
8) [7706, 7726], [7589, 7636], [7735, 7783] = 0.05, 19.5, 18.5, 19.3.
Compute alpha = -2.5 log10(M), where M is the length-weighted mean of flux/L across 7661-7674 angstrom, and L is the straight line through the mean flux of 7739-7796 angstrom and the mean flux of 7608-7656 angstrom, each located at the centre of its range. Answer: 0.05 mag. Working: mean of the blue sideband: 19.4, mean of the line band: 18.6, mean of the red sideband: 19.3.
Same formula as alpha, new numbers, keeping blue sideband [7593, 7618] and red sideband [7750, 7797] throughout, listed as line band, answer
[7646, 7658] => 0.048 mag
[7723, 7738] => 0.020 mag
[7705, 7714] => 0.005 mag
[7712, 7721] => 0.100 mag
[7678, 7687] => 0.013 mag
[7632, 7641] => 0.005 mag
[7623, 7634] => 0.013 mag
